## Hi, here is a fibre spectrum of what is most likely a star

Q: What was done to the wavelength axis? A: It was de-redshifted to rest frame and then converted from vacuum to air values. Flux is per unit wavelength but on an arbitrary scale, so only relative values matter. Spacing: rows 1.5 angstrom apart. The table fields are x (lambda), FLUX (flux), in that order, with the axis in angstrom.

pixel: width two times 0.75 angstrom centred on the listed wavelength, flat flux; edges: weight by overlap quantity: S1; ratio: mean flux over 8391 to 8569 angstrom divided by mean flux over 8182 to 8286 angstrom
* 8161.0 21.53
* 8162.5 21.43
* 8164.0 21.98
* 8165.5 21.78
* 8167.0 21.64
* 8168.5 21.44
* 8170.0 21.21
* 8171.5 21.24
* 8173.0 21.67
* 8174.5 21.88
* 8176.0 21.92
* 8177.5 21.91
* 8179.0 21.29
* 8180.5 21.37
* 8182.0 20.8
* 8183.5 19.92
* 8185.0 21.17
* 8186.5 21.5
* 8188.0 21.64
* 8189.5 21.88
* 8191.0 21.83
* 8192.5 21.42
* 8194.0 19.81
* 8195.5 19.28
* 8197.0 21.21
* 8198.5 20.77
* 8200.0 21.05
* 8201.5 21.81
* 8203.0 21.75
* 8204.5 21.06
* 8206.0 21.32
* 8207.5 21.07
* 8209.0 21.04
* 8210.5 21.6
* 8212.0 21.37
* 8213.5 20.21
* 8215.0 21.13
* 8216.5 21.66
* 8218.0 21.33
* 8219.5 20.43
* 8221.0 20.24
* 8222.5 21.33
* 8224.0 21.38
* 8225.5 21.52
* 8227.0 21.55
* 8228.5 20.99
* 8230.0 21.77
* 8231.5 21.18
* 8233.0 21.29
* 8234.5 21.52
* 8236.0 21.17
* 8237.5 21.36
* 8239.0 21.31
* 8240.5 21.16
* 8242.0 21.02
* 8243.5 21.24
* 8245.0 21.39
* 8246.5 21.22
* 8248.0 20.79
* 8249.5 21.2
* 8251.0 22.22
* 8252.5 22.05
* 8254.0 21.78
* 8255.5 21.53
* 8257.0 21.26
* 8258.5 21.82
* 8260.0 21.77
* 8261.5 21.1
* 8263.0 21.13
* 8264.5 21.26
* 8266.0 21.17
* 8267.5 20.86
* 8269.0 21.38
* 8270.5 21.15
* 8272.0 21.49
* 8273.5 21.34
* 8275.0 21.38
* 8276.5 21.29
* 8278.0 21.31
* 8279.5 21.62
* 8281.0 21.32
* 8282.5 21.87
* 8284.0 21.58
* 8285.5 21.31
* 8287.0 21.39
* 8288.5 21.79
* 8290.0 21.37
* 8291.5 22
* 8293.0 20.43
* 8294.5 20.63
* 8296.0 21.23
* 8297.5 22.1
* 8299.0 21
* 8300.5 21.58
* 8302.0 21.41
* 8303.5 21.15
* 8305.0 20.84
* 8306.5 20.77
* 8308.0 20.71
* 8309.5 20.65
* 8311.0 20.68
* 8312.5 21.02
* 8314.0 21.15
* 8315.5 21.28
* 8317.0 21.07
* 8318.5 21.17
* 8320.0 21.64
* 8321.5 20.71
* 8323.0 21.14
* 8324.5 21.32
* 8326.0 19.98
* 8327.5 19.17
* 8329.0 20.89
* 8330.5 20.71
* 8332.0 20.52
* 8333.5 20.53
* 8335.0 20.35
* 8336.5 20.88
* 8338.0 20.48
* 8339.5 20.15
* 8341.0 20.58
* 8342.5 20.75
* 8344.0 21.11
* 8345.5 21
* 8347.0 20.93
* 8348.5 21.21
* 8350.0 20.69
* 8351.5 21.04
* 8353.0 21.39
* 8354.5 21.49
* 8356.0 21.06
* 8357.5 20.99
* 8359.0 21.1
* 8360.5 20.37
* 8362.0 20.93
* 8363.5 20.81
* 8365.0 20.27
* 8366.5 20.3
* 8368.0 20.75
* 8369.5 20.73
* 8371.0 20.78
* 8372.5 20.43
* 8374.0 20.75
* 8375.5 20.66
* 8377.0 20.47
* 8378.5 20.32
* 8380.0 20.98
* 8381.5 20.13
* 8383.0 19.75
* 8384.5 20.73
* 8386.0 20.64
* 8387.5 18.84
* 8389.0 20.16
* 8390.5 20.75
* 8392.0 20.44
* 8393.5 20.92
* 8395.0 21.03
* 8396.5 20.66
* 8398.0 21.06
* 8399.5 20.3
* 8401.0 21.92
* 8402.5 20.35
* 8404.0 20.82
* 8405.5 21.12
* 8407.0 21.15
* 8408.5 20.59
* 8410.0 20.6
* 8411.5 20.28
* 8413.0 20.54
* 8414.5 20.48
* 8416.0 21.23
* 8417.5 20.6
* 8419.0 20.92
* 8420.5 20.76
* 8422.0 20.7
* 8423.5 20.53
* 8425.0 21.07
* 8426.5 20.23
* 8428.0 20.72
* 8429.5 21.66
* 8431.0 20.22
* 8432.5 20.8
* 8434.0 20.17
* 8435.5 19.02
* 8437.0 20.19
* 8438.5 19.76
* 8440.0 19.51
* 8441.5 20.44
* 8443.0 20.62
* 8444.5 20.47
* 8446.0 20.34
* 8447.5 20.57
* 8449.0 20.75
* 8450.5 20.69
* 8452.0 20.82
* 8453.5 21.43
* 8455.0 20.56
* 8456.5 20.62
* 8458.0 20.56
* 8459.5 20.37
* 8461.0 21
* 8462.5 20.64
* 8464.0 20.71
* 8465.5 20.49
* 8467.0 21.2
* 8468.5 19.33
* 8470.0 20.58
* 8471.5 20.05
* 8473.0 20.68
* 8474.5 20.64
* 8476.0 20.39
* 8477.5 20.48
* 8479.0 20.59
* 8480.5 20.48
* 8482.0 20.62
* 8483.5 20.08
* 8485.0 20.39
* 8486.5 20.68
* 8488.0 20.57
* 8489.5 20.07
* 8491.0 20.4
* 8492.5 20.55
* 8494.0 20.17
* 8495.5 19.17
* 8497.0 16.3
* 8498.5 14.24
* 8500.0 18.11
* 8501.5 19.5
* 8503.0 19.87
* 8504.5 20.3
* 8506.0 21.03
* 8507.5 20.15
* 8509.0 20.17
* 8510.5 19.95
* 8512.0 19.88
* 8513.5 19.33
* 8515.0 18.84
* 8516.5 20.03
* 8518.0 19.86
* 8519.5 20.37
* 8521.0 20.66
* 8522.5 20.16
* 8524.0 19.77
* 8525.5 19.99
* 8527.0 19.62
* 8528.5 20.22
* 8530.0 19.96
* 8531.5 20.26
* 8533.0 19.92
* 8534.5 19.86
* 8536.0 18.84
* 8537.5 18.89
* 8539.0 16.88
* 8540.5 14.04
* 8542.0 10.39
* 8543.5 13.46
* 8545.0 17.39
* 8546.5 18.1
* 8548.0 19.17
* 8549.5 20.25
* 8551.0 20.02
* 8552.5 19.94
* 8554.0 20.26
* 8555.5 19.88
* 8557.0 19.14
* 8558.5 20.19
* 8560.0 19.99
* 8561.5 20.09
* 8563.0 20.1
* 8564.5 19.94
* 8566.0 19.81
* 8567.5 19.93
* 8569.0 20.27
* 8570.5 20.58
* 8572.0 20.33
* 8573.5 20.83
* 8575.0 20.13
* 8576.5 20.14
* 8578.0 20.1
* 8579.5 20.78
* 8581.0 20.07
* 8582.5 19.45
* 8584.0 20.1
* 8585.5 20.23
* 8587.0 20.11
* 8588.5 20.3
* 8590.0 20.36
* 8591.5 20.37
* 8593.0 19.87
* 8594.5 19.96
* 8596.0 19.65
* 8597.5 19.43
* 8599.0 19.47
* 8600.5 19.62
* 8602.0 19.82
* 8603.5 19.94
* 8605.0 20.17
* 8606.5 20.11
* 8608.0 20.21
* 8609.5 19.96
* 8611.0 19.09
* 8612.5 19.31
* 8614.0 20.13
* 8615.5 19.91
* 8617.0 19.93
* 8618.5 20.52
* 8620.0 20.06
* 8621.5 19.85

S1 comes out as 0.94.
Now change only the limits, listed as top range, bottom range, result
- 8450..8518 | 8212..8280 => 0.94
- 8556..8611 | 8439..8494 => 0.98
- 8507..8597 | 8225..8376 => 0.92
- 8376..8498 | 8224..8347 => 0.97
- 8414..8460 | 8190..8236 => 0.97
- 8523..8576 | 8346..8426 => 0.92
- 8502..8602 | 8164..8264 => 0.92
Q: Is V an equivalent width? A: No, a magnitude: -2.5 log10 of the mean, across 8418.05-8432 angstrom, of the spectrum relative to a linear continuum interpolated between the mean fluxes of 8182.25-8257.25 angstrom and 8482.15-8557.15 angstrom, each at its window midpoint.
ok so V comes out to -0.05 mag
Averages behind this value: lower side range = 21.2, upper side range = 19.2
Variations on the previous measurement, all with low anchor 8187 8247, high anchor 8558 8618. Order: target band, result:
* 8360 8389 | 0.01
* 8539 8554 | 0.18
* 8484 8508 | 0.05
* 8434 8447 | 0.02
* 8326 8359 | 0.00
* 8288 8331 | -0.01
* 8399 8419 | -0.01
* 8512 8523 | 0.02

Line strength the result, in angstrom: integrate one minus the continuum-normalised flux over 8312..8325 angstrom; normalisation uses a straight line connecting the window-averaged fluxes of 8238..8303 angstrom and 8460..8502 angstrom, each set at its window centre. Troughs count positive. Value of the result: -0.1 angstrom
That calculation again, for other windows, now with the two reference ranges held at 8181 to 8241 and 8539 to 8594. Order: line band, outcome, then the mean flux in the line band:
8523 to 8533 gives -0.2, 20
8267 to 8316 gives -1.2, 21.2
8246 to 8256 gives -0.3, 21.5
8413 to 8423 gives -0.3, 20.8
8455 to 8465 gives -0.4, 20.6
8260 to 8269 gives -0.1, 21.2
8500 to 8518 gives -0.2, 19.8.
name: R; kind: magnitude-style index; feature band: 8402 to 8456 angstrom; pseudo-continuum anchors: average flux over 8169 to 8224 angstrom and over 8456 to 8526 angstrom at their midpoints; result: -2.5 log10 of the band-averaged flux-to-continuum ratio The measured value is -0.02 mag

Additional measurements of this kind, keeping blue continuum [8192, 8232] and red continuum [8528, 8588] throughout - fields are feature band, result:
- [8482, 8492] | -0.04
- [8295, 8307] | -0.03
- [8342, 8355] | -0.04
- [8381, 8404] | -0.02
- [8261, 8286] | -0.03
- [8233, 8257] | -0.02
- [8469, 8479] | -0.04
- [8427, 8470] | -0.04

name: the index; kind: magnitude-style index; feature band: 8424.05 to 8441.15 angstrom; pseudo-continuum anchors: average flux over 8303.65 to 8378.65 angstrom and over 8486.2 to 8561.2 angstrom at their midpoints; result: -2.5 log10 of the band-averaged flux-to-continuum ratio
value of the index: -0.019 mag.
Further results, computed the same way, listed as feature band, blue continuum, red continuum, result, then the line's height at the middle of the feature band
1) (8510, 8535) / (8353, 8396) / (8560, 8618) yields 0.02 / 20.2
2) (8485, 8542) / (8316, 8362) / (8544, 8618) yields 0.05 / 20.1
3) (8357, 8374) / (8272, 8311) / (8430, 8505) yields 0.01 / 20.8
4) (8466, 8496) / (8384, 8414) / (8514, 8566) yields -0.04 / 19.7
